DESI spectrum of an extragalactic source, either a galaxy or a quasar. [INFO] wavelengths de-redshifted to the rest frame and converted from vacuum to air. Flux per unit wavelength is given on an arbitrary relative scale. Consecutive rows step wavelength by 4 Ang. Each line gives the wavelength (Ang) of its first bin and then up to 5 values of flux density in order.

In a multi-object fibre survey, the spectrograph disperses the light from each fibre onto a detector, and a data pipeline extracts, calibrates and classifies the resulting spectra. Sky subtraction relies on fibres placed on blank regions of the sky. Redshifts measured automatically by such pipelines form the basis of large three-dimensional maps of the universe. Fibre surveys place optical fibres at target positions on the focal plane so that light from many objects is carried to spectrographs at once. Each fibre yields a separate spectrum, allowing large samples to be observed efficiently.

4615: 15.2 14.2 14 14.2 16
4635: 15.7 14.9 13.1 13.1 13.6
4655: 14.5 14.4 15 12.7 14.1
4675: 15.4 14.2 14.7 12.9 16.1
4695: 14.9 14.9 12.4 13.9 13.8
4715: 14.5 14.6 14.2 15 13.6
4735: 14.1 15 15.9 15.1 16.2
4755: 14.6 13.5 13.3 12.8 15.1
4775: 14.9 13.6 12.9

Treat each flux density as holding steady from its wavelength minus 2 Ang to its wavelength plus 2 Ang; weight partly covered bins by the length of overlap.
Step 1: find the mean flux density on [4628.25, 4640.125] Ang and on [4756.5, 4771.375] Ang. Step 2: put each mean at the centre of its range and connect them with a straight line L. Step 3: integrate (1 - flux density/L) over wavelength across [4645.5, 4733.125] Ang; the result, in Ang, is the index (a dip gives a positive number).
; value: 2.7 Ang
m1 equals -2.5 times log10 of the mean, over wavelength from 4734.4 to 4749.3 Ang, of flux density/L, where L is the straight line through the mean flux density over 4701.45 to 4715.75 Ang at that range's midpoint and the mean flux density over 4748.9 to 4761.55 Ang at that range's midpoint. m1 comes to -0.05 mag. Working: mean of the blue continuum 13.6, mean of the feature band 15.1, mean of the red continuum 14.7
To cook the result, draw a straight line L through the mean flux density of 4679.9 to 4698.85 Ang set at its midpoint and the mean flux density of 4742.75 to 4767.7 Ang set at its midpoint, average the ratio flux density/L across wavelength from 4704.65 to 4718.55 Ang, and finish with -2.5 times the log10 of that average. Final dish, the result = 0.04 mag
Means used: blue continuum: 14.6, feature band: 14.1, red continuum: 14.5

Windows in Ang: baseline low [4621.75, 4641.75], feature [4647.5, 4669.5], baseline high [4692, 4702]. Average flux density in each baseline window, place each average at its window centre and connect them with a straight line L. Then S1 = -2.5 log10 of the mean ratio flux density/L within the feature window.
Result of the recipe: 0.07 mag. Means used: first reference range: 14.9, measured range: 14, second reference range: 14.8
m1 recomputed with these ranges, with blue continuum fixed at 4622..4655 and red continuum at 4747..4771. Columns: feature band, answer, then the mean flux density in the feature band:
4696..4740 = 0.01 mag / 14.2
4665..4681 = 0.02 mag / 14.1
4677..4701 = -0.02 mag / 14.6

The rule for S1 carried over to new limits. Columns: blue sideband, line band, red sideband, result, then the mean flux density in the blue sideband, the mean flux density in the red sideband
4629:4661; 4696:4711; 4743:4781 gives 0.05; 14.4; 14.4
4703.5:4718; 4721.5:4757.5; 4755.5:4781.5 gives -0.07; 13.9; 13.9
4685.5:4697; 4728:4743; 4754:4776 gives -0.02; 14.7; 14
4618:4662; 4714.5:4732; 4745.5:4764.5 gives 0.01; 14.4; 14.6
